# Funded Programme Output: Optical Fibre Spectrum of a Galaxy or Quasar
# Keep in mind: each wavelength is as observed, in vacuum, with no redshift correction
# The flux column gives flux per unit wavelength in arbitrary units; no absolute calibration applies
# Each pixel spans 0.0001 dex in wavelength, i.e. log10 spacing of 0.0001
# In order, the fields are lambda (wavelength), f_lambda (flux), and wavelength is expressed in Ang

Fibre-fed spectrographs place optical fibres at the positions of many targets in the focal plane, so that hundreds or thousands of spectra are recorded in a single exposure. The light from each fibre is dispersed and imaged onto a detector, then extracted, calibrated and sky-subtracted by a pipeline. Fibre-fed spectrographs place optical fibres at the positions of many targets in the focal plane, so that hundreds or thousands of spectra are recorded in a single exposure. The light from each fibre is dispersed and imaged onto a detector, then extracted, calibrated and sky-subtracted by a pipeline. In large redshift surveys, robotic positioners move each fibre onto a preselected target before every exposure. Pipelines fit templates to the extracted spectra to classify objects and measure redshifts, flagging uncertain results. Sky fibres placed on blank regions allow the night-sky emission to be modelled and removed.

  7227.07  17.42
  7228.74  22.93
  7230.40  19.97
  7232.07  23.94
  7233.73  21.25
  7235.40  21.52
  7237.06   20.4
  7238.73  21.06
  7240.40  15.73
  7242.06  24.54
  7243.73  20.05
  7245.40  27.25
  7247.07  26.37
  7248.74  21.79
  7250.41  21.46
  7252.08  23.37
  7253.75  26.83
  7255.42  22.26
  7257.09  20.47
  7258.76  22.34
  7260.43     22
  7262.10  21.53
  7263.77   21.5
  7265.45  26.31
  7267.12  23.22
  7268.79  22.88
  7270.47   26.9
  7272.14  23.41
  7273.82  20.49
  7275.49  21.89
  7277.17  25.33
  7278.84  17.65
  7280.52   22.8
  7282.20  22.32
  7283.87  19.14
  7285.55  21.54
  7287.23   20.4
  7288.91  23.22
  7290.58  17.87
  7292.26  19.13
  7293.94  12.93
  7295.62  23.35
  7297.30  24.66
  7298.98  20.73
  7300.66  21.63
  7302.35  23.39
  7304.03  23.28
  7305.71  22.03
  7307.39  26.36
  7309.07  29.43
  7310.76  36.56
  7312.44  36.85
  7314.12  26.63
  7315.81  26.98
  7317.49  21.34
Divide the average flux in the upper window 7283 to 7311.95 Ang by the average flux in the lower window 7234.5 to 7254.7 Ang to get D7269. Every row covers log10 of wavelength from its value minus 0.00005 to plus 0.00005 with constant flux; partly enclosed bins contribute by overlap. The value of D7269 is 1.02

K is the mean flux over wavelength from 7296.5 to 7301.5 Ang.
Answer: 22.3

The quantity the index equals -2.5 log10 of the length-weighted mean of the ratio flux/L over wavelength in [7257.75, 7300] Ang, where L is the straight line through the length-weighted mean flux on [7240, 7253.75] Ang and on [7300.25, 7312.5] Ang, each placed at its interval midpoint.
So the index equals 0.16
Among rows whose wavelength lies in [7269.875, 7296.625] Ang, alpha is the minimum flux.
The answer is 12.93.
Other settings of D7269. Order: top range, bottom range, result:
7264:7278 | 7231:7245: 1.12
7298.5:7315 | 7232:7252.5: 1.21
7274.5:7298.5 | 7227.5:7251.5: 0.95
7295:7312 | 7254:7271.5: 1.10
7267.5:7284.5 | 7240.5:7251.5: 0.97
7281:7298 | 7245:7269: 0.88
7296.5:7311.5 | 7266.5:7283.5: 1.12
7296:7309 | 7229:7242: 1.13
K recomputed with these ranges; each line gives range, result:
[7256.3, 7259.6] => 21.4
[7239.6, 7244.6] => 20.2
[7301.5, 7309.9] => 24.9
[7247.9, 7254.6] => 23.4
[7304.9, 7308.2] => 24.2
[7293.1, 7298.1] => 20.3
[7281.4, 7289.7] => 21.3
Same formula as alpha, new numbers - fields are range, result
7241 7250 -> 20.05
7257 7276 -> 20.47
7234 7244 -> 15.73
